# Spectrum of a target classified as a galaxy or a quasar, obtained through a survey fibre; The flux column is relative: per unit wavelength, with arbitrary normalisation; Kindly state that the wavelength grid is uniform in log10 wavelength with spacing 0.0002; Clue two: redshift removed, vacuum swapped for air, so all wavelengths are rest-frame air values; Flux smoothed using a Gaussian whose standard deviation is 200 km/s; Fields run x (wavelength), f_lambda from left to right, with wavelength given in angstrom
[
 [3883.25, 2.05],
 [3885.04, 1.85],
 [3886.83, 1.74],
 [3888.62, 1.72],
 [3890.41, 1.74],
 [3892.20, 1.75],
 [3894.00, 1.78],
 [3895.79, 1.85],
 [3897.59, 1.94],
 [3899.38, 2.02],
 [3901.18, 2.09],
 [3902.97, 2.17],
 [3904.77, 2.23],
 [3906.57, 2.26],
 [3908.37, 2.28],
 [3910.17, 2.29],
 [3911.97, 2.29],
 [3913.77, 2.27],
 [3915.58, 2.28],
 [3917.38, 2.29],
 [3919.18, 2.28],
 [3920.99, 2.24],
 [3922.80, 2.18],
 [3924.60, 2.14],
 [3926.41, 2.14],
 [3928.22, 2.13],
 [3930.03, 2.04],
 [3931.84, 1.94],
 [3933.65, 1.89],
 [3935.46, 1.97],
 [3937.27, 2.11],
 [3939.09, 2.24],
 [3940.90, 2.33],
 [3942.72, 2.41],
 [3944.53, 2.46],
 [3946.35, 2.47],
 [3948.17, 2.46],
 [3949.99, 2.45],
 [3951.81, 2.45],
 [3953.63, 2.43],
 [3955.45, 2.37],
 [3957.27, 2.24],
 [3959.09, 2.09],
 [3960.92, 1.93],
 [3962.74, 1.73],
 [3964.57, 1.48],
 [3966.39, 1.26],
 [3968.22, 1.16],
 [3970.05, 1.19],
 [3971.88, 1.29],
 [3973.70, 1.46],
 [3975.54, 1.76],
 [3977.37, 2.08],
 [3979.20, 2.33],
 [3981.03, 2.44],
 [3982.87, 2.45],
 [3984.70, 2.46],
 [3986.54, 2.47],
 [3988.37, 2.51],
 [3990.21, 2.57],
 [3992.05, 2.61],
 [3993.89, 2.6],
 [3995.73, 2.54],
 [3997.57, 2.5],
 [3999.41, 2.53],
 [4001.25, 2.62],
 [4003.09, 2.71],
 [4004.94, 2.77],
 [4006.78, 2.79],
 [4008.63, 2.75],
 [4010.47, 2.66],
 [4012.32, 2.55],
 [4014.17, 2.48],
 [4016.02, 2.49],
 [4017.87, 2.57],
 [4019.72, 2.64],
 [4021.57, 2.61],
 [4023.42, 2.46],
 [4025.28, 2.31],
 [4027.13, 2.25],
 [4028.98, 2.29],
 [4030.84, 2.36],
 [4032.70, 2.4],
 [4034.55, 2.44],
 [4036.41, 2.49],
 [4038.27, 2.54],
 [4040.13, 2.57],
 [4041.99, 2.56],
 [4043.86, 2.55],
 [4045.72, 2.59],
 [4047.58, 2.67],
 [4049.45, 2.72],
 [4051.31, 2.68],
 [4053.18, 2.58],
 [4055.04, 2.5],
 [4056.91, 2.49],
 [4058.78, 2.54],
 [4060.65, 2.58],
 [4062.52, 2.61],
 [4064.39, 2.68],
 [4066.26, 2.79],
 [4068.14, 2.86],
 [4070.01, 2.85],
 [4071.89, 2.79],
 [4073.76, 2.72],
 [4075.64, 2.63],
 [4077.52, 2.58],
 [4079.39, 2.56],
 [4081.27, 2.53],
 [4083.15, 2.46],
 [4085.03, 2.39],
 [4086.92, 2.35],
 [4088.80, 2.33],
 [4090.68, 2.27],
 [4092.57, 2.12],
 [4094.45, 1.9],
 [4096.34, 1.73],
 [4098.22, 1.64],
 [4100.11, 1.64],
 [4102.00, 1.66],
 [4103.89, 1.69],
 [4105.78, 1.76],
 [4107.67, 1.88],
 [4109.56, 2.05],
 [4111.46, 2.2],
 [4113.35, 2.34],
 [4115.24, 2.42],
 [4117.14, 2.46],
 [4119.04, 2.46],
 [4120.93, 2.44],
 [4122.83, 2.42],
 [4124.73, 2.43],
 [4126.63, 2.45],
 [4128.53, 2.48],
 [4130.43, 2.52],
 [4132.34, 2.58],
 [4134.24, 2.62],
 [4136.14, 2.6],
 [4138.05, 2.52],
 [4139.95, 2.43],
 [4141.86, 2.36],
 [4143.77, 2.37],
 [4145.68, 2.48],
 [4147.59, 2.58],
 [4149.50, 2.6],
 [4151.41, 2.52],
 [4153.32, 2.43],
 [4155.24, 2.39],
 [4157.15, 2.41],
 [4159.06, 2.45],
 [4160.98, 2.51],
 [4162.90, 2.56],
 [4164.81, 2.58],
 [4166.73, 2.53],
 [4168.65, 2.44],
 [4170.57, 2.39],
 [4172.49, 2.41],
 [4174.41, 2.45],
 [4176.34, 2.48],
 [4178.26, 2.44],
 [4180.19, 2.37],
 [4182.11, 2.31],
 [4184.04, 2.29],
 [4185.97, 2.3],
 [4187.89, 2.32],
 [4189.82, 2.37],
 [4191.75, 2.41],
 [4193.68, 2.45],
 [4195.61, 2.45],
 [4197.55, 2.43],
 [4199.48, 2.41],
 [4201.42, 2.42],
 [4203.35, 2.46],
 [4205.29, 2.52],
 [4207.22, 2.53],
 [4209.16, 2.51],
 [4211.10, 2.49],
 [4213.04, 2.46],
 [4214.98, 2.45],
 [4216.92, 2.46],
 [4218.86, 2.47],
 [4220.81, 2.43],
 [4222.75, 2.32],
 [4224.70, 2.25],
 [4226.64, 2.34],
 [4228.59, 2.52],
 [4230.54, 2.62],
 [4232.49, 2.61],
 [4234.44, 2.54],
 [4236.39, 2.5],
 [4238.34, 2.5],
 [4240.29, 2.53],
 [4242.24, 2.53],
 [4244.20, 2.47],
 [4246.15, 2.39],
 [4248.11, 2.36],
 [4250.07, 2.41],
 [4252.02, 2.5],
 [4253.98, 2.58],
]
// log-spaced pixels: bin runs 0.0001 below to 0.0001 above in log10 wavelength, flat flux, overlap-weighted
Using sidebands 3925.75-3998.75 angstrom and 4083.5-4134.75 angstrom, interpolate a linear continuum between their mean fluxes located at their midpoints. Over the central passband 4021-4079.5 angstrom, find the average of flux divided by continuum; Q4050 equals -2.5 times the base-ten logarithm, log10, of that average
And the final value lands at -0.18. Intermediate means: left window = 2.14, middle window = 2.57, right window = 2.19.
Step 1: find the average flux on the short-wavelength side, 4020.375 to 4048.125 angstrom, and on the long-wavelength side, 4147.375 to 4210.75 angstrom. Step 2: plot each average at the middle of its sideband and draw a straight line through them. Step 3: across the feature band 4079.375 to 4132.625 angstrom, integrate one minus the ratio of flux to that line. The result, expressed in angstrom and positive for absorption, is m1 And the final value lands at 5.55 angstrom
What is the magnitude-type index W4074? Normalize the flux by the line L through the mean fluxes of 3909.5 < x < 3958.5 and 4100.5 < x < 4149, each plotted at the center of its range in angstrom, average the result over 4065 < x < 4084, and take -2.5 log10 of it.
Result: -0.16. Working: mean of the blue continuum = 2.25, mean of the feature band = 2.68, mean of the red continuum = 2.32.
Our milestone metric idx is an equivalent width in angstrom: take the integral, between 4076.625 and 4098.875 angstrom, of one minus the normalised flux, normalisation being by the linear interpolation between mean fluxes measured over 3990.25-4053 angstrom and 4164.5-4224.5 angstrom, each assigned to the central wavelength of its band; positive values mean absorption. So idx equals 2.3 angstrom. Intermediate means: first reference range 2.55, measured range 2.25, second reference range 2.43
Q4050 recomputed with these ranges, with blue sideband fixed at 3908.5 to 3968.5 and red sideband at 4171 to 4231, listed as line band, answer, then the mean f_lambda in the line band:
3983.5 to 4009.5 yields -0.18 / 2.6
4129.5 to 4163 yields -0.06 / 2.49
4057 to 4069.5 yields -0.17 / 2.67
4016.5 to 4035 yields -0.09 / 2.44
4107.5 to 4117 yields 0.05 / 2.23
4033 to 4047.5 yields -0.13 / 2.54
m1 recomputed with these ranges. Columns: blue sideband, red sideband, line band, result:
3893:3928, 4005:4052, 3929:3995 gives 5.9 angstrom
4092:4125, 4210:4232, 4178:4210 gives -0.8 angstrom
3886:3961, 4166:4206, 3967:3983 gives 3.3 angstrom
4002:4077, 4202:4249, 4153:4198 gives 1.4 angstrom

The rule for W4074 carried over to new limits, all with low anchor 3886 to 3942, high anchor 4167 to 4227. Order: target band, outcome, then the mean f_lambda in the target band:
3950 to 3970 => 0.12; 1.91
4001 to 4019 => -0.20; 2.64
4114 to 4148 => -0.06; 2.48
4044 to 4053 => -0.18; 2.65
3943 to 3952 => -0.16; 2.45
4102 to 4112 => 0.22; 1.88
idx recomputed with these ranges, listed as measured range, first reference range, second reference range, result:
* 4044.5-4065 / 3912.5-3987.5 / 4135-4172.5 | -2.8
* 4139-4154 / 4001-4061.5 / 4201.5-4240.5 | 0.2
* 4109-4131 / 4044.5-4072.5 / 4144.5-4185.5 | 1.3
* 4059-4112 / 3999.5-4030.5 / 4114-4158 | 4.5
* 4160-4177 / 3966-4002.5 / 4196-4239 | -0.6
